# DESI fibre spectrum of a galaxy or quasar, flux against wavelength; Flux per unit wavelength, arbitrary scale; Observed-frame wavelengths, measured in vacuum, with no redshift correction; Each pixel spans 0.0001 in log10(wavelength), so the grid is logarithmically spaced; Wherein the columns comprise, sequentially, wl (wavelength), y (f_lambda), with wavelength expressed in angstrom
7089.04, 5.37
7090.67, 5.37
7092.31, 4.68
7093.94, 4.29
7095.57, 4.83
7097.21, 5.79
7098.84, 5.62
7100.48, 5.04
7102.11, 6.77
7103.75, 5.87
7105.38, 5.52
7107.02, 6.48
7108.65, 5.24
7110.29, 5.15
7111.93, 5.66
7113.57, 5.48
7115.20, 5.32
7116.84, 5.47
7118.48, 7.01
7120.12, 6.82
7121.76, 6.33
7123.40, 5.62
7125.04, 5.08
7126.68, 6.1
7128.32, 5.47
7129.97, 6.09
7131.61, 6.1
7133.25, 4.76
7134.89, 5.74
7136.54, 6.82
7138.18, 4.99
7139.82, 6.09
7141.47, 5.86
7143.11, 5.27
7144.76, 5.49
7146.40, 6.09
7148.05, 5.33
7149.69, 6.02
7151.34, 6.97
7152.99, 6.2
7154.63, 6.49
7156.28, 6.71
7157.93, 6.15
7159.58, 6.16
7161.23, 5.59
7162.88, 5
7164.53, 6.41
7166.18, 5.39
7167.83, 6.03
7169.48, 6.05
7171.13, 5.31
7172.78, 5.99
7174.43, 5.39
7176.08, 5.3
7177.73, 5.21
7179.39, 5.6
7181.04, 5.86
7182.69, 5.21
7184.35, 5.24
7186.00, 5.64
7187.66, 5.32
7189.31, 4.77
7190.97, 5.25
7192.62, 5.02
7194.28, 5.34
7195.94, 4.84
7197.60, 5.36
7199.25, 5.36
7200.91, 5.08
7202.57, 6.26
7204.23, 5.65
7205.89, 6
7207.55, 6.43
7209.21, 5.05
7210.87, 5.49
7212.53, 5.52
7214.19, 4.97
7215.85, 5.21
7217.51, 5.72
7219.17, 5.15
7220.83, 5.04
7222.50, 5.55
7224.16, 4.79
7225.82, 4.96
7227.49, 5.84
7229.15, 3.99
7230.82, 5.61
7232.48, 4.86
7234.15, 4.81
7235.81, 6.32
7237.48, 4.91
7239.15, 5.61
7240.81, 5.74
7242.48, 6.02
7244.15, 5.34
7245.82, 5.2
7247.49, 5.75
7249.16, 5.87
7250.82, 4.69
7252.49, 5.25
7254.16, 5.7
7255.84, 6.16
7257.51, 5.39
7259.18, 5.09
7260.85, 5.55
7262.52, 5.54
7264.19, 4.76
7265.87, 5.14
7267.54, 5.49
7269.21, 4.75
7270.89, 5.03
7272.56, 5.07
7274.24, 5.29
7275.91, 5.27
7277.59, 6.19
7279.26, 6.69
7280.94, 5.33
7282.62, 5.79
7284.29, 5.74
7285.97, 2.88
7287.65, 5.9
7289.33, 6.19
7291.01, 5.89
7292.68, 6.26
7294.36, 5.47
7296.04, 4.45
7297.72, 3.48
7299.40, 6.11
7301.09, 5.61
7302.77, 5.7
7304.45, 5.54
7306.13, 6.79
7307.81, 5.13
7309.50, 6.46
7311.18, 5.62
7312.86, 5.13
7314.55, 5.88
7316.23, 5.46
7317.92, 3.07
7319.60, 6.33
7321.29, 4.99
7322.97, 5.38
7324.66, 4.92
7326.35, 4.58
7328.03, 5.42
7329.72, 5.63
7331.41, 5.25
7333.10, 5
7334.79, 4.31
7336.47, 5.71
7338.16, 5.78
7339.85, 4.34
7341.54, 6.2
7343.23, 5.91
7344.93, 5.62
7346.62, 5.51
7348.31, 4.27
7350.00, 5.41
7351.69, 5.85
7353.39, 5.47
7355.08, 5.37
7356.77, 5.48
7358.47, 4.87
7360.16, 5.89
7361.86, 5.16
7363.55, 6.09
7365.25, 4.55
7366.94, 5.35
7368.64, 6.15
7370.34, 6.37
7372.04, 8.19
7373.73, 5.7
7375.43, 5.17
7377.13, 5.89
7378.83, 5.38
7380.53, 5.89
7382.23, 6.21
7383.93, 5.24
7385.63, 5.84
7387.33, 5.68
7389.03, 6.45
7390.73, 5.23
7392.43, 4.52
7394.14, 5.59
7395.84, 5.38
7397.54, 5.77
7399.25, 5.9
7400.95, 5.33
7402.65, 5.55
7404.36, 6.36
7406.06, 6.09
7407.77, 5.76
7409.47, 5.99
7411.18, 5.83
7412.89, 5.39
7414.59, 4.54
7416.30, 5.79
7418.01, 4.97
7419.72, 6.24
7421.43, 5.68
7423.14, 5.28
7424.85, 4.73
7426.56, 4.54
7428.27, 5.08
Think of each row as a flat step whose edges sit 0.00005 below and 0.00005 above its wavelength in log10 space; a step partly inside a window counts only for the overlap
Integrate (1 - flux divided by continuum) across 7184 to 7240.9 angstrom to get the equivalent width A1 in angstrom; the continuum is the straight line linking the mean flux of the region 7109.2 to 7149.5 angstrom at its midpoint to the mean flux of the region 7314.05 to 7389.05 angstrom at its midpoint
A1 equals 3.3 angstrom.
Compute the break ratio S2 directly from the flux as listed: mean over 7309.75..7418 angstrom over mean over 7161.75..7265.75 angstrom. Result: 1.02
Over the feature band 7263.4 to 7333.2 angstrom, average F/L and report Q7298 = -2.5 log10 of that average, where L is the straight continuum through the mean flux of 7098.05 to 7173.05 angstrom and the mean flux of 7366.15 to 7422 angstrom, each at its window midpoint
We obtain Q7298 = 0.08 mag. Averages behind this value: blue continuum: 5.85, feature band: 5.36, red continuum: 5.74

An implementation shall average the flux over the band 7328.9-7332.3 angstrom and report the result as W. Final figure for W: 5.43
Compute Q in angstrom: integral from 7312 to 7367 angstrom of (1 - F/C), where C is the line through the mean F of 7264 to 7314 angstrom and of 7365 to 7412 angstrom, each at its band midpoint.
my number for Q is 3.3 angstrom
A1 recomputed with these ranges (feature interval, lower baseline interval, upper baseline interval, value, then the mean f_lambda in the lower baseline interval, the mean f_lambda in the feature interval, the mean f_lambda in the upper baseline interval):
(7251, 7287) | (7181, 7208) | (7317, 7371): 0.27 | 5.42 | 5.33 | 5.32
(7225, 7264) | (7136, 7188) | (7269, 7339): 1.10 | 5.79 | 5.39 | 5.37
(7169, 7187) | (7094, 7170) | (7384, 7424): 0.84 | 5.82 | 5.52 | 5.61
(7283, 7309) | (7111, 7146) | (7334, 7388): 1.00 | 5.79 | 5.43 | 5.59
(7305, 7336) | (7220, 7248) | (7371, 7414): 1.42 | 5.31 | 5.31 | 5.77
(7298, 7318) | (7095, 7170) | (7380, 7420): 0.45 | 5.84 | 5.58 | 5.64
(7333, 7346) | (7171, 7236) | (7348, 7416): 0.44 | 5.35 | 5.38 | 5.64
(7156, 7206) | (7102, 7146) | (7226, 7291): 0.66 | 5.79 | 5.54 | 5.39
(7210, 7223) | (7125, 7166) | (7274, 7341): 0.78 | 5.89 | 5.33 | 5.38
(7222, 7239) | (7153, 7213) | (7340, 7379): 1.32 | 5.6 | 5.17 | 5.63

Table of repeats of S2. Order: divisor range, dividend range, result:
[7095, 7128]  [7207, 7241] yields 0.92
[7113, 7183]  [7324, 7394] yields 0.95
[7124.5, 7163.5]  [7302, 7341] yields 0.91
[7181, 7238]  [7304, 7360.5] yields 1.01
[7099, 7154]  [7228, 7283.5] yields 0.93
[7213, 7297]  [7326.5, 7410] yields 1.04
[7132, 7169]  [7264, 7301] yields 0.91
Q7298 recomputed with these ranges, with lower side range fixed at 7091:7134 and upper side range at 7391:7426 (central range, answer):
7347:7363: 0.04 mag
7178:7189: 0.04 mag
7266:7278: 0.06 mag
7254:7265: 0.03 mag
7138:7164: -0.06 mag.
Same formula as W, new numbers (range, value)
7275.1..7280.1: 6.05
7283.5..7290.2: 5.17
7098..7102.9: 5.81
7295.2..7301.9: 4.9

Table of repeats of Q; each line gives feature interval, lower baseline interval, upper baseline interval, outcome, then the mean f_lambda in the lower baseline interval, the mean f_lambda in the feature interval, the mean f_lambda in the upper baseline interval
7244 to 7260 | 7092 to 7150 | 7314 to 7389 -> 0.3 angstrom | 5.68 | 5.45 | 5.48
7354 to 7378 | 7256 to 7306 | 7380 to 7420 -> -0.7 angstrom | 5.4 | 5.73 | 5.64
